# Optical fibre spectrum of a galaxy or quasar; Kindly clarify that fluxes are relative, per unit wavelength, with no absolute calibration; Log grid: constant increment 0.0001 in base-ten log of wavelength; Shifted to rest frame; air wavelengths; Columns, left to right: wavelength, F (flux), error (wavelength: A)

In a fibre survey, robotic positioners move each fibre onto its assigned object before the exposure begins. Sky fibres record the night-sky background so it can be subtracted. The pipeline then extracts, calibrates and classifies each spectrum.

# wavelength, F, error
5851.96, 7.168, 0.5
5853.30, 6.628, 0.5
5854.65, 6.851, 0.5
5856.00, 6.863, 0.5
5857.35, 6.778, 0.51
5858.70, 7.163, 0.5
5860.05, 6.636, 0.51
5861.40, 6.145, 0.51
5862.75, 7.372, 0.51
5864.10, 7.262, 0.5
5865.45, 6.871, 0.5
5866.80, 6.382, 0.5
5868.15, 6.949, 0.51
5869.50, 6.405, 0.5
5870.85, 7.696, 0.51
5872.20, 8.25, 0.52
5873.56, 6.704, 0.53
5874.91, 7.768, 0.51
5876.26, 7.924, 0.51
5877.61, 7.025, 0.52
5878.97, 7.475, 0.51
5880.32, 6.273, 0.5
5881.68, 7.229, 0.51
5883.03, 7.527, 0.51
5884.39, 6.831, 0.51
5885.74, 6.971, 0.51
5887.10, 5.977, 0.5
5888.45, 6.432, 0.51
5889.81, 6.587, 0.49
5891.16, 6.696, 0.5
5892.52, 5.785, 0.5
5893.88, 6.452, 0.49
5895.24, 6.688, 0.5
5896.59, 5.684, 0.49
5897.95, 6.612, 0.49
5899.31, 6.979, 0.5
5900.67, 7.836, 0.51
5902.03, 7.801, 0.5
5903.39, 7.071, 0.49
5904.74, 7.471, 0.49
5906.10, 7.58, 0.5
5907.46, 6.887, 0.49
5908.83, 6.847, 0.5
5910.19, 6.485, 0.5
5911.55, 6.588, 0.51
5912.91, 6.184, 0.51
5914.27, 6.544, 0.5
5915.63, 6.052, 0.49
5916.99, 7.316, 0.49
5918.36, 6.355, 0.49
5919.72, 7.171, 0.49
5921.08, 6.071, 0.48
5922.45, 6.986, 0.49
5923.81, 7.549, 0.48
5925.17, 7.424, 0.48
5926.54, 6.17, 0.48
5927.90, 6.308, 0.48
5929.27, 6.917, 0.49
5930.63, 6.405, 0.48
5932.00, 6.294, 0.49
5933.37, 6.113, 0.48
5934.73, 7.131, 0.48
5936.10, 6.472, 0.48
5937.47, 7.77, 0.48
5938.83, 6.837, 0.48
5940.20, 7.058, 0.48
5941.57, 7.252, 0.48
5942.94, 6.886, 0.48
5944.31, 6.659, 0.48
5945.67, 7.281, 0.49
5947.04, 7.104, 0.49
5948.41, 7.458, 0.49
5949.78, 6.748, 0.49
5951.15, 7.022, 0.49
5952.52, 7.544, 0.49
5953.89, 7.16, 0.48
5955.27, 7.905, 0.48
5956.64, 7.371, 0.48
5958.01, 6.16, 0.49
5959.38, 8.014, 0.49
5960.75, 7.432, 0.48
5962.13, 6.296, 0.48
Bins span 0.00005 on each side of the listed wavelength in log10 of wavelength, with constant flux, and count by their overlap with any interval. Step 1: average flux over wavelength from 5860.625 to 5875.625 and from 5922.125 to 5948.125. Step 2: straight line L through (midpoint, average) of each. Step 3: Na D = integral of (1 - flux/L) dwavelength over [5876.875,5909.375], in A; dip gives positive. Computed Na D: 0.64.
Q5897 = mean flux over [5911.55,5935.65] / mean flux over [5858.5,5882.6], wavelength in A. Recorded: 0.94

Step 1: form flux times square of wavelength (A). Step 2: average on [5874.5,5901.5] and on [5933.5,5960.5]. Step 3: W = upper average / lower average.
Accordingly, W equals 1.07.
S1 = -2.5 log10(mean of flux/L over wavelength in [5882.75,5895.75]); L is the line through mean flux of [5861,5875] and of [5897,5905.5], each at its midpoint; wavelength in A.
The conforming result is 0.10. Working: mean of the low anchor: 7.06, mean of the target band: 6.56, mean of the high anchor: 7.25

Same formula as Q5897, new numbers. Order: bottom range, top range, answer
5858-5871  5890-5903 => 0.98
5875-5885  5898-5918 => 0.96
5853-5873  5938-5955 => 1.02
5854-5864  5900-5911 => 1.06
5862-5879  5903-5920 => 0.94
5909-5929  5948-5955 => 1.08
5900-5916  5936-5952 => 1.02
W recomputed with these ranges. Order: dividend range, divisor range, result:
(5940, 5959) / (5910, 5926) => 1.07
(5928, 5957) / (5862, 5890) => 1.02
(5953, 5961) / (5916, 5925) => 1.08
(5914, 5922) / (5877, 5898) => 1.00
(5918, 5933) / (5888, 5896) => 1.05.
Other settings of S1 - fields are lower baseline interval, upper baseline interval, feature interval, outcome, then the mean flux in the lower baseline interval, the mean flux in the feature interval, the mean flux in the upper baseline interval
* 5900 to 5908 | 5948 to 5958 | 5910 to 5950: 0.08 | 7.46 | 6.79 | 7.23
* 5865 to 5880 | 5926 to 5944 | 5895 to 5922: 0.02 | 7.21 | 6.81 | 6.74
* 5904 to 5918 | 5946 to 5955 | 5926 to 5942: 0.05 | 6.79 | 6.72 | 7.2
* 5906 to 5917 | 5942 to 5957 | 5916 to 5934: 0.02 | 6.64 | 6.69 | 7.19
